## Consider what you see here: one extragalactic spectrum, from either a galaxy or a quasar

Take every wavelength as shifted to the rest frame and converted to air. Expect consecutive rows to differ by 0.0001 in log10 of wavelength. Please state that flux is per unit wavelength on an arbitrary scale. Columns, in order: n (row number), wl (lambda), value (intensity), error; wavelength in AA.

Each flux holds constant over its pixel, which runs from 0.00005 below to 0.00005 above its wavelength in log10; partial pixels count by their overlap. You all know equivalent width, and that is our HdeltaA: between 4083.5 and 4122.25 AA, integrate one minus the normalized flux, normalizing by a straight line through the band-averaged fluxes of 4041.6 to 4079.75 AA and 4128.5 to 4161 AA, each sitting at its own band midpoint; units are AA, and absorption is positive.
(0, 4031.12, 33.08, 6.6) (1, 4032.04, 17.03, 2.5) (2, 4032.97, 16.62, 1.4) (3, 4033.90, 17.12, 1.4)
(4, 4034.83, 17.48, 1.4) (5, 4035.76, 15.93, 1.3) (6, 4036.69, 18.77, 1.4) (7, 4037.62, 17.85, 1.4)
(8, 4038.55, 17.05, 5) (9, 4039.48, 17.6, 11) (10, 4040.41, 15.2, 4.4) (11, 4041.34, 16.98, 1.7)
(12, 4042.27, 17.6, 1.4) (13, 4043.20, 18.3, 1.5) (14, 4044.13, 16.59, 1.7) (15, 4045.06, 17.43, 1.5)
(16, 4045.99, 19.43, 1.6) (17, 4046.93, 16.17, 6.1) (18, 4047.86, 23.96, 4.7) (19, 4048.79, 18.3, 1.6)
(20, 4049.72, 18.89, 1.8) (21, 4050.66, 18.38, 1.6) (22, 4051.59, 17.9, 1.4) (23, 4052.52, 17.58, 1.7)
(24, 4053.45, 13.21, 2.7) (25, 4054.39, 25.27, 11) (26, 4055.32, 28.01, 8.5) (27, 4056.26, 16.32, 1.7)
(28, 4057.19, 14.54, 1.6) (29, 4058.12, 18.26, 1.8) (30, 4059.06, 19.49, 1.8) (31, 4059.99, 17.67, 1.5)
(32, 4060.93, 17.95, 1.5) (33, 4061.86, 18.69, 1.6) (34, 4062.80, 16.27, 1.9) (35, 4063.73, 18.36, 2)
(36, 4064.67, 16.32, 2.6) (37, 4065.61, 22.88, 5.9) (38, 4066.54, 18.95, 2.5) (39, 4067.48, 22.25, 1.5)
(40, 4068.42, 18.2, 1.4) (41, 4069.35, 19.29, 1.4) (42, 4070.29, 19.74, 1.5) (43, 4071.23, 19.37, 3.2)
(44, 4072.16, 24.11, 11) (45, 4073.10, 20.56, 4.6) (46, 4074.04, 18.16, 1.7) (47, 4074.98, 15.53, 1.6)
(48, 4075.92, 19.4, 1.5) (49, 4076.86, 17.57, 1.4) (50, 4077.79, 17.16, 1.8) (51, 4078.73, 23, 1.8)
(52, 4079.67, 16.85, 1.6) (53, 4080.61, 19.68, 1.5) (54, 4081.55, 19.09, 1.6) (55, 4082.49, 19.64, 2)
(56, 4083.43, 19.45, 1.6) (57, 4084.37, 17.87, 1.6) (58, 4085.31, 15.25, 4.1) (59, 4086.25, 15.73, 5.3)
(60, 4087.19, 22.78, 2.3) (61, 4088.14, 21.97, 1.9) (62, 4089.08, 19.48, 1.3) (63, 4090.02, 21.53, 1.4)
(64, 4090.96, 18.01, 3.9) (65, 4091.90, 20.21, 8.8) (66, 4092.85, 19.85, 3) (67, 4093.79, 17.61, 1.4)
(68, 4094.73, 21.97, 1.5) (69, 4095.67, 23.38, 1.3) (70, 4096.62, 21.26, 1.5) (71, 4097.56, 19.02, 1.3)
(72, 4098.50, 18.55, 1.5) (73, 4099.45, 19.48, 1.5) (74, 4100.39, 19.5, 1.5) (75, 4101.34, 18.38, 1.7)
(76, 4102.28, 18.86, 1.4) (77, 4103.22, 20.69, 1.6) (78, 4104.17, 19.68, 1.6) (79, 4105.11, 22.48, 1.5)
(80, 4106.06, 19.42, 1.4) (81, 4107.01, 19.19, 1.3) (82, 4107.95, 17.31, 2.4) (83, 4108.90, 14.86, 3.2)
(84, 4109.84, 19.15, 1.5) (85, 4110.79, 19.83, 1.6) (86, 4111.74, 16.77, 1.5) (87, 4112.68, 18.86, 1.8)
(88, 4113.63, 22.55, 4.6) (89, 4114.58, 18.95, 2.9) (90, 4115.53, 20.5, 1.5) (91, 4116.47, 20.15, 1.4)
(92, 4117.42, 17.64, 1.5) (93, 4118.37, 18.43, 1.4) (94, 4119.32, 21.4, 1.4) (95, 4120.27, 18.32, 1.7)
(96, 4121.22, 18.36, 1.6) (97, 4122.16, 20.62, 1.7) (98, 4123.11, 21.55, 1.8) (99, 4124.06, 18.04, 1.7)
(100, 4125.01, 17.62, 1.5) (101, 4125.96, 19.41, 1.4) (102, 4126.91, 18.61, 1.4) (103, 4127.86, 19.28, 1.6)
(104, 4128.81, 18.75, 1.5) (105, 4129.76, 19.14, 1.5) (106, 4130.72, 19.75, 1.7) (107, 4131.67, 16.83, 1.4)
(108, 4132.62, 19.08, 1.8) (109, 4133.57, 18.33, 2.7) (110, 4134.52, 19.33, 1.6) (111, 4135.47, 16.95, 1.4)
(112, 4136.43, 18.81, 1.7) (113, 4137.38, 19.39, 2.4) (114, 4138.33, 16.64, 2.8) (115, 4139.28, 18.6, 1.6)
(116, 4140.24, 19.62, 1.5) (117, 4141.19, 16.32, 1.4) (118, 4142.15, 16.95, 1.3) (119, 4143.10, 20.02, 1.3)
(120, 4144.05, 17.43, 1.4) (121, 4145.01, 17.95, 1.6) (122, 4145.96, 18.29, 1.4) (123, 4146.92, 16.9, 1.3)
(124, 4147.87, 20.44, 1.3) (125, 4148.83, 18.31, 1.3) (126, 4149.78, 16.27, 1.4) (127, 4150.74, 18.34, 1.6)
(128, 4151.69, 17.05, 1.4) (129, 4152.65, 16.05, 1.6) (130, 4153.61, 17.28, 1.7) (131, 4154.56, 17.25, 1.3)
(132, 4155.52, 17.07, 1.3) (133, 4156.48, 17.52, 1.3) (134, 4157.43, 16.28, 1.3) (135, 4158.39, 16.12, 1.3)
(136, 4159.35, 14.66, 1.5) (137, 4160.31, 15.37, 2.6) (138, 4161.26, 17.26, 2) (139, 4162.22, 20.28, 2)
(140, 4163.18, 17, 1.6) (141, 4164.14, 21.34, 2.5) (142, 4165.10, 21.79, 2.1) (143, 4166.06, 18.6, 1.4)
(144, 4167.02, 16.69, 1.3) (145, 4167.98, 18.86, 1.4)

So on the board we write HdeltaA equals -2.3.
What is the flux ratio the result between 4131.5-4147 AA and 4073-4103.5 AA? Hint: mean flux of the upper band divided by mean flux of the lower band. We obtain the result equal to 0.9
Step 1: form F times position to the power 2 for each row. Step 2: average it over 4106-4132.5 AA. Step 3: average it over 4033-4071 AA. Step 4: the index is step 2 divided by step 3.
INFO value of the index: 1.07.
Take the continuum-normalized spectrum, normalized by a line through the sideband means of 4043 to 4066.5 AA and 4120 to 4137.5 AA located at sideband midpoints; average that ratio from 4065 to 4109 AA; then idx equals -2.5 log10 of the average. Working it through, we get -0.04 mag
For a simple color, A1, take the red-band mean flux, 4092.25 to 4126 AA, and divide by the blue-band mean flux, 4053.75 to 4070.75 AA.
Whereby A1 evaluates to 1.01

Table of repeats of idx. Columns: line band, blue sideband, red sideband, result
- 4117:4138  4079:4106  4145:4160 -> -0.04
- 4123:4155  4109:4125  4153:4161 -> -0.03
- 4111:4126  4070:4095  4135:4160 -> -0.06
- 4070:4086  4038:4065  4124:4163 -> -0.05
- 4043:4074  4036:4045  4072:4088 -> -0.06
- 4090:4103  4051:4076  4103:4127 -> -0.04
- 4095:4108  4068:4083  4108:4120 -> -0.05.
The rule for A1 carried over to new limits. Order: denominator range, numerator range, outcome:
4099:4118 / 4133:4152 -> 0.94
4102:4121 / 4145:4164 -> 0.90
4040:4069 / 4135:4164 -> 0.95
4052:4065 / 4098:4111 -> 1.03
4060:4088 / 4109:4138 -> 1.00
